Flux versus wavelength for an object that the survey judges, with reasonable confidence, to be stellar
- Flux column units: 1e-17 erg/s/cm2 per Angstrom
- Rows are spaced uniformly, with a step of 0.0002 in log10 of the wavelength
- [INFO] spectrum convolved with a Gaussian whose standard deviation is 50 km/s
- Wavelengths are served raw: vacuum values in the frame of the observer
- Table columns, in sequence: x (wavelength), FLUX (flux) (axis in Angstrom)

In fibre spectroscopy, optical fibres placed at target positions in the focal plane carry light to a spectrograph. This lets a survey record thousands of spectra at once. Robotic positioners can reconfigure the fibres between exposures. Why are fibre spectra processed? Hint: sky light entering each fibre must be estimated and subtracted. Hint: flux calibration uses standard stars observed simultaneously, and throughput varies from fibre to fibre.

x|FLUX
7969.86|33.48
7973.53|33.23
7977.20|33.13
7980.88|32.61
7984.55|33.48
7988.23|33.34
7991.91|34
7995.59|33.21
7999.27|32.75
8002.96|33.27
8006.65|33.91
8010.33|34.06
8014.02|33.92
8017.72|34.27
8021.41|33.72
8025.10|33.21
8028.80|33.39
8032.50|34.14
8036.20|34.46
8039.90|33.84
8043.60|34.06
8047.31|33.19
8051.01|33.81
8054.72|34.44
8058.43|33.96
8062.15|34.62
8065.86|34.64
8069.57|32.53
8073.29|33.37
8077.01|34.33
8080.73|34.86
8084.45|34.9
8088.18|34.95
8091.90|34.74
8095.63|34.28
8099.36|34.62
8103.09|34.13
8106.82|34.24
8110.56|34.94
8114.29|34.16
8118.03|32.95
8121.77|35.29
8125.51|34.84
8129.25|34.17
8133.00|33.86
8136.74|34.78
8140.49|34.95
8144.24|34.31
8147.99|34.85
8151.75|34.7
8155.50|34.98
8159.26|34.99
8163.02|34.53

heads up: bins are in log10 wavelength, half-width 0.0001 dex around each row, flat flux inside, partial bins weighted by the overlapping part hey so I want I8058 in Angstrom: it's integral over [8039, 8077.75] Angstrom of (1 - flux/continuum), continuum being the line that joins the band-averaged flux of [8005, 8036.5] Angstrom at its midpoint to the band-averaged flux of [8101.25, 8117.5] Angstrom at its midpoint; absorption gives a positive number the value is 0.2 Angstrom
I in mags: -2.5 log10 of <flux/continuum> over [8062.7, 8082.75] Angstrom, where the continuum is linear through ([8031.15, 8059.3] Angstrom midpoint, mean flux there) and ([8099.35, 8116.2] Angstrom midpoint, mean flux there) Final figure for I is 0.01 mag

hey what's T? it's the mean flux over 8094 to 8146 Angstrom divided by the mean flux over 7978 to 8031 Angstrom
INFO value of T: 1.03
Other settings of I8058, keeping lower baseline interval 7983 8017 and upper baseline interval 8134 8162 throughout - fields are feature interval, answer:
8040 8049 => 0.1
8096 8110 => 0.0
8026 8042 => 0.0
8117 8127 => 0.0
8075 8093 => -0.3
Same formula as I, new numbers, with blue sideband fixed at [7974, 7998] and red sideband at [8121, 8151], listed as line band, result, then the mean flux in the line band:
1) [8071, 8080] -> 0.01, 33.9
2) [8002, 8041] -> -0.01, 33.8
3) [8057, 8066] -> -0.01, 34.4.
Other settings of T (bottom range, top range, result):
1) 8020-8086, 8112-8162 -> 1.02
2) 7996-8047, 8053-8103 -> 1.02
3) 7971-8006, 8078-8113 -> 1.04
